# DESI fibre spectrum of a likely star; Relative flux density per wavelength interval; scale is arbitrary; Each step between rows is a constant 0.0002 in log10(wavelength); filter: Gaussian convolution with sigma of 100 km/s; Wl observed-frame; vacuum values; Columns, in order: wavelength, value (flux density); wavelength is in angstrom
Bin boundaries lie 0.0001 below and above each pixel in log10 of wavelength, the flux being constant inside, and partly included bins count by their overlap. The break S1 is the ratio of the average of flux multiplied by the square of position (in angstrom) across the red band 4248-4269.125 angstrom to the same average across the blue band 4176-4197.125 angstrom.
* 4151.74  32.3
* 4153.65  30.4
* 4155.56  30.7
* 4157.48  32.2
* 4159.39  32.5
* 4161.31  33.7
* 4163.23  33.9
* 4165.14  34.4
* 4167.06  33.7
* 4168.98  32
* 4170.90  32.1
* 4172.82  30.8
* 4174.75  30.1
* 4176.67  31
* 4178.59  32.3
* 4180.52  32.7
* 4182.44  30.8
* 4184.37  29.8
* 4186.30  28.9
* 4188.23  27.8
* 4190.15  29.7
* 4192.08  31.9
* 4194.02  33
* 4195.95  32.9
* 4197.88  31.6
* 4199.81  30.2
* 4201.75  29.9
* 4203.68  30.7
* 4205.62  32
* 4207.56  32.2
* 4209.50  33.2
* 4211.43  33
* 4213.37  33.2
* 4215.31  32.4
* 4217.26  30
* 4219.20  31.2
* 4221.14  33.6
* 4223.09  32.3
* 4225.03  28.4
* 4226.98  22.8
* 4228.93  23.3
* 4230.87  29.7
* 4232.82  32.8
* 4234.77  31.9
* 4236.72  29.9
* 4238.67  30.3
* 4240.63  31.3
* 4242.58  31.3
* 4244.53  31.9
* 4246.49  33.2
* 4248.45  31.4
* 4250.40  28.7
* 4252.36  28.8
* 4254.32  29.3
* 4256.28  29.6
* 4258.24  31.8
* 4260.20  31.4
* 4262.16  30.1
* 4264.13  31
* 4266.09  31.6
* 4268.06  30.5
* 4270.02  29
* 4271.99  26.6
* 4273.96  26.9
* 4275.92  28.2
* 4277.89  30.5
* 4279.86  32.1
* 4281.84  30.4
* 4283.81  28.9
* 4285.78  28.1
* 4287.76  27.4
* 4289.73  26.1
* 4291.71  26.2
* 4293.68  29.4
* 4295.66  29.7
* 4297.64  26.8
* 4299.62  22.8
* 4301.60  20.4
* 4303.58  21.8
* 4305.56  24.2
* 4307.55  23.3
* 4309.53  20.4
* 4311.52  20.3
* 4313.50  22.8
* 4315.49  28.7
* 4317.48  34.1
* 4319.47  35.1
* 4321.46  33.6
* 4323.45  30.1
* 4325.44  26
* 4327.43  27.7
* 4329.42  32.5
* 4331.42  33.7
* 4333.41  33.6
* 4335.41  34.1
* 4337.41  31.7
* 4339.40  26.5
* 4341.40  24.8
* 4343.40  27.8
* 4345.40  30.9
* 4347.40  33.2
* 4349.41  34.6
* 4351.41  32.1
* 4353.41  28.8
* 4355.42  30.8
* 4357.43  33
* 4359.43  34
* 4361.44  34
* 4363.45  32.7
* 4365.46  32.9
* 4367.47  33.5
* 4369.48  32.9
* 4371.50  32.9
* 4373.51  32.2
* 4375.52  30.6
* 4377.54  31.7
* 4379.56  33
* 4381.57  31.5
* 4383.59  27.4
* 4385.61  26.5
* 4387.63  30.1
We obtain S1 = 1.01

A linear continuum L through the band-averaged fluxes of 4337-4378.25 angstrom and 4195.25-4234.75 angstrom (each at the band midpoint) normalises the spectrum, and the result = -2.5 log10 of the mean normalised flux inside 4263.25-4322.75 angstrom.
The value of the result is 0.13 mag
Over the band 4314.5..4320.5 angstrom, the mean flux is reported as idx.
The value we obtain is 32.6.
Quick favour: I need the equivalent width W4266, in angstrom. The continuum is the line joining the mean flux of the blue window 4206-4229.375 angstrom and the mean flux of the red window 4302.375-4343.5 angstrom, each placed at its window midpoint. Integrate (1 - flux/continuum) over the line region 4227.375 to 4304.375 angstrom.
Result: 1.5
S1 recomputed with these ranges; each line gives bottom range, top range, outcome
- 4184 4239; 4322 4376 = 1.09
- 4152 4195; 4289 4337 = 0.94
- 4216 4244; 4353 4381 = 1.15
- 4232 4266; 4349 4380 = 1.11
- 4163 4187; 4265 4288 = 0.97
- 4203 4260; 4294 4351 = 0.96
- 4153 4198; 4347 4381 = 1.12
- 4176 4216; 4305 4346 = 0.97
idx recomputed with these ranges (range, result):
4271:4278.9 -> 28.1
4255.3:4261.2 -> 31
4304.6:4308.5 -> 23.7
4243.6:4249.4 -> 32.1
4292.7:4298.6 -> 28.6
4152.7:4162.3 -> 31.9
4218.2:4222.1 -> 32.4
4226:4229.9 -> 23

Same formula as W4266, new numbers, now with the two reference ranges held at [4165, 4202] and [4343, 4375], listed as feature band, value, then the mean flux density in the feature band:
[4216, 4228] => 0.7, 29.7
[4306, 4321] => 2.6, 26.6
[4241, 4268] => 0.8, 30.8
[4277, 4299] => 2.3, 28.6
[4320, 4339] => 0.5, 31.4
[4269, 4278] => 1.1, 28.1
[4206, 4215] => -0.4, 32.8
